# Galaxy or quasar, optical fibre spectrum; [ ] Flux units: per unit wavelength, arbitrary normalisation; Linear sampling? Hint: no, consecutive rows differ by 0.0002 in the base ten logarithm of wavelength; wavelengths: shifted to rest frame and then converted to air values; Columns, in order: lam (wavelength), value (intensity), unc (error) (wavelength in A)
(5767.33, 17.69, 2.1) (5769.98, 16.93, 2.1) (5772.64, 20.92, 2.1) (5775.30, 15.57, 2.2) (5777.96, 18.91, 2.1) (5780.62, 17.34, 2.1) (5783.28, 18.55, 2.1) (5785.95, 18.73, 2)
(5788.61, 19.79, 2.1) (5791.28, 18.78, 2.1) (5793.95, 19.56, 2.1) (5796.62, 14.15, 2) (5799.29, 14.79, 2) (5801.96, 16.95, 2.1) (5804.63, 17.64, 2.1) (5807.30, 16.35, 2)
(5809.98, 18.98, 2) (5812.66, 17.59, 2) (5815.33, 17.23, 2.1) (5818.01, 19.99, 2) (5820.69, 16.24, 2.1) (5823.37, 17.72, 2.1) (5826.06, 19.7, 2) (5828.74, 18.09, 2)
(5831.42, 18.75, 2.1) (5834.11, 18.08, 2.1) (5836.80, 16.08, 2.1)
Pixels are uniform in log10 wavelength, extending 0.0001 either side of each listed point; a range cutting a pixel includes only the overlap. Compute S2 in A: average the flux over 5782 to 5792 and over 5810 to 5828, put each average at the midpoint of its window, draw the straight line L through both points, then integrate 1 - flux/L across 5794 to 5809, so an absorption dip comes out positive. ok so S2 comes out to 1.8 A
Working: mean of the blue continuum 19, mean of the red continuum 18.1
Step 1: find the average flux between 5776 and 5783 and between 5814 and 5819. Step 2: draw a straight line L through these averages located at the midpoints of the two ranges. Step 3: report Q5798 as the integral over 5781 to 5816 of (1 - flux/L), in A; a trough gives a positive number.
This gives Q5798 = 1.2 A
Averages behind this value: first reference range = 18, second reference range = 18.5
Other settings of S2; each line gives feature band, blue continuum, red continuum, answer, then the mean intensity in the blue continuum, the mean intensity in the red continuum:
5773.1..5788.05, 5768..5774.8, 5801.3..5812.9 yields 0.06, 18.4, 17.5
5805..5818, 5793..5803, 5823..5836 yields -0.48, 16.2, 18.4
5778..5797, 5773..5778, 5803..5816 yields -0.91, 17.5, 17.6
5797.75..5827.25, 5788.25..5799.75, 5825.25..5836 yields 0.70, 17.4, 18.5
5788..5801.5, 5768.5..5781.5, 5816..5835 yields 0.63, 18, 18.3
